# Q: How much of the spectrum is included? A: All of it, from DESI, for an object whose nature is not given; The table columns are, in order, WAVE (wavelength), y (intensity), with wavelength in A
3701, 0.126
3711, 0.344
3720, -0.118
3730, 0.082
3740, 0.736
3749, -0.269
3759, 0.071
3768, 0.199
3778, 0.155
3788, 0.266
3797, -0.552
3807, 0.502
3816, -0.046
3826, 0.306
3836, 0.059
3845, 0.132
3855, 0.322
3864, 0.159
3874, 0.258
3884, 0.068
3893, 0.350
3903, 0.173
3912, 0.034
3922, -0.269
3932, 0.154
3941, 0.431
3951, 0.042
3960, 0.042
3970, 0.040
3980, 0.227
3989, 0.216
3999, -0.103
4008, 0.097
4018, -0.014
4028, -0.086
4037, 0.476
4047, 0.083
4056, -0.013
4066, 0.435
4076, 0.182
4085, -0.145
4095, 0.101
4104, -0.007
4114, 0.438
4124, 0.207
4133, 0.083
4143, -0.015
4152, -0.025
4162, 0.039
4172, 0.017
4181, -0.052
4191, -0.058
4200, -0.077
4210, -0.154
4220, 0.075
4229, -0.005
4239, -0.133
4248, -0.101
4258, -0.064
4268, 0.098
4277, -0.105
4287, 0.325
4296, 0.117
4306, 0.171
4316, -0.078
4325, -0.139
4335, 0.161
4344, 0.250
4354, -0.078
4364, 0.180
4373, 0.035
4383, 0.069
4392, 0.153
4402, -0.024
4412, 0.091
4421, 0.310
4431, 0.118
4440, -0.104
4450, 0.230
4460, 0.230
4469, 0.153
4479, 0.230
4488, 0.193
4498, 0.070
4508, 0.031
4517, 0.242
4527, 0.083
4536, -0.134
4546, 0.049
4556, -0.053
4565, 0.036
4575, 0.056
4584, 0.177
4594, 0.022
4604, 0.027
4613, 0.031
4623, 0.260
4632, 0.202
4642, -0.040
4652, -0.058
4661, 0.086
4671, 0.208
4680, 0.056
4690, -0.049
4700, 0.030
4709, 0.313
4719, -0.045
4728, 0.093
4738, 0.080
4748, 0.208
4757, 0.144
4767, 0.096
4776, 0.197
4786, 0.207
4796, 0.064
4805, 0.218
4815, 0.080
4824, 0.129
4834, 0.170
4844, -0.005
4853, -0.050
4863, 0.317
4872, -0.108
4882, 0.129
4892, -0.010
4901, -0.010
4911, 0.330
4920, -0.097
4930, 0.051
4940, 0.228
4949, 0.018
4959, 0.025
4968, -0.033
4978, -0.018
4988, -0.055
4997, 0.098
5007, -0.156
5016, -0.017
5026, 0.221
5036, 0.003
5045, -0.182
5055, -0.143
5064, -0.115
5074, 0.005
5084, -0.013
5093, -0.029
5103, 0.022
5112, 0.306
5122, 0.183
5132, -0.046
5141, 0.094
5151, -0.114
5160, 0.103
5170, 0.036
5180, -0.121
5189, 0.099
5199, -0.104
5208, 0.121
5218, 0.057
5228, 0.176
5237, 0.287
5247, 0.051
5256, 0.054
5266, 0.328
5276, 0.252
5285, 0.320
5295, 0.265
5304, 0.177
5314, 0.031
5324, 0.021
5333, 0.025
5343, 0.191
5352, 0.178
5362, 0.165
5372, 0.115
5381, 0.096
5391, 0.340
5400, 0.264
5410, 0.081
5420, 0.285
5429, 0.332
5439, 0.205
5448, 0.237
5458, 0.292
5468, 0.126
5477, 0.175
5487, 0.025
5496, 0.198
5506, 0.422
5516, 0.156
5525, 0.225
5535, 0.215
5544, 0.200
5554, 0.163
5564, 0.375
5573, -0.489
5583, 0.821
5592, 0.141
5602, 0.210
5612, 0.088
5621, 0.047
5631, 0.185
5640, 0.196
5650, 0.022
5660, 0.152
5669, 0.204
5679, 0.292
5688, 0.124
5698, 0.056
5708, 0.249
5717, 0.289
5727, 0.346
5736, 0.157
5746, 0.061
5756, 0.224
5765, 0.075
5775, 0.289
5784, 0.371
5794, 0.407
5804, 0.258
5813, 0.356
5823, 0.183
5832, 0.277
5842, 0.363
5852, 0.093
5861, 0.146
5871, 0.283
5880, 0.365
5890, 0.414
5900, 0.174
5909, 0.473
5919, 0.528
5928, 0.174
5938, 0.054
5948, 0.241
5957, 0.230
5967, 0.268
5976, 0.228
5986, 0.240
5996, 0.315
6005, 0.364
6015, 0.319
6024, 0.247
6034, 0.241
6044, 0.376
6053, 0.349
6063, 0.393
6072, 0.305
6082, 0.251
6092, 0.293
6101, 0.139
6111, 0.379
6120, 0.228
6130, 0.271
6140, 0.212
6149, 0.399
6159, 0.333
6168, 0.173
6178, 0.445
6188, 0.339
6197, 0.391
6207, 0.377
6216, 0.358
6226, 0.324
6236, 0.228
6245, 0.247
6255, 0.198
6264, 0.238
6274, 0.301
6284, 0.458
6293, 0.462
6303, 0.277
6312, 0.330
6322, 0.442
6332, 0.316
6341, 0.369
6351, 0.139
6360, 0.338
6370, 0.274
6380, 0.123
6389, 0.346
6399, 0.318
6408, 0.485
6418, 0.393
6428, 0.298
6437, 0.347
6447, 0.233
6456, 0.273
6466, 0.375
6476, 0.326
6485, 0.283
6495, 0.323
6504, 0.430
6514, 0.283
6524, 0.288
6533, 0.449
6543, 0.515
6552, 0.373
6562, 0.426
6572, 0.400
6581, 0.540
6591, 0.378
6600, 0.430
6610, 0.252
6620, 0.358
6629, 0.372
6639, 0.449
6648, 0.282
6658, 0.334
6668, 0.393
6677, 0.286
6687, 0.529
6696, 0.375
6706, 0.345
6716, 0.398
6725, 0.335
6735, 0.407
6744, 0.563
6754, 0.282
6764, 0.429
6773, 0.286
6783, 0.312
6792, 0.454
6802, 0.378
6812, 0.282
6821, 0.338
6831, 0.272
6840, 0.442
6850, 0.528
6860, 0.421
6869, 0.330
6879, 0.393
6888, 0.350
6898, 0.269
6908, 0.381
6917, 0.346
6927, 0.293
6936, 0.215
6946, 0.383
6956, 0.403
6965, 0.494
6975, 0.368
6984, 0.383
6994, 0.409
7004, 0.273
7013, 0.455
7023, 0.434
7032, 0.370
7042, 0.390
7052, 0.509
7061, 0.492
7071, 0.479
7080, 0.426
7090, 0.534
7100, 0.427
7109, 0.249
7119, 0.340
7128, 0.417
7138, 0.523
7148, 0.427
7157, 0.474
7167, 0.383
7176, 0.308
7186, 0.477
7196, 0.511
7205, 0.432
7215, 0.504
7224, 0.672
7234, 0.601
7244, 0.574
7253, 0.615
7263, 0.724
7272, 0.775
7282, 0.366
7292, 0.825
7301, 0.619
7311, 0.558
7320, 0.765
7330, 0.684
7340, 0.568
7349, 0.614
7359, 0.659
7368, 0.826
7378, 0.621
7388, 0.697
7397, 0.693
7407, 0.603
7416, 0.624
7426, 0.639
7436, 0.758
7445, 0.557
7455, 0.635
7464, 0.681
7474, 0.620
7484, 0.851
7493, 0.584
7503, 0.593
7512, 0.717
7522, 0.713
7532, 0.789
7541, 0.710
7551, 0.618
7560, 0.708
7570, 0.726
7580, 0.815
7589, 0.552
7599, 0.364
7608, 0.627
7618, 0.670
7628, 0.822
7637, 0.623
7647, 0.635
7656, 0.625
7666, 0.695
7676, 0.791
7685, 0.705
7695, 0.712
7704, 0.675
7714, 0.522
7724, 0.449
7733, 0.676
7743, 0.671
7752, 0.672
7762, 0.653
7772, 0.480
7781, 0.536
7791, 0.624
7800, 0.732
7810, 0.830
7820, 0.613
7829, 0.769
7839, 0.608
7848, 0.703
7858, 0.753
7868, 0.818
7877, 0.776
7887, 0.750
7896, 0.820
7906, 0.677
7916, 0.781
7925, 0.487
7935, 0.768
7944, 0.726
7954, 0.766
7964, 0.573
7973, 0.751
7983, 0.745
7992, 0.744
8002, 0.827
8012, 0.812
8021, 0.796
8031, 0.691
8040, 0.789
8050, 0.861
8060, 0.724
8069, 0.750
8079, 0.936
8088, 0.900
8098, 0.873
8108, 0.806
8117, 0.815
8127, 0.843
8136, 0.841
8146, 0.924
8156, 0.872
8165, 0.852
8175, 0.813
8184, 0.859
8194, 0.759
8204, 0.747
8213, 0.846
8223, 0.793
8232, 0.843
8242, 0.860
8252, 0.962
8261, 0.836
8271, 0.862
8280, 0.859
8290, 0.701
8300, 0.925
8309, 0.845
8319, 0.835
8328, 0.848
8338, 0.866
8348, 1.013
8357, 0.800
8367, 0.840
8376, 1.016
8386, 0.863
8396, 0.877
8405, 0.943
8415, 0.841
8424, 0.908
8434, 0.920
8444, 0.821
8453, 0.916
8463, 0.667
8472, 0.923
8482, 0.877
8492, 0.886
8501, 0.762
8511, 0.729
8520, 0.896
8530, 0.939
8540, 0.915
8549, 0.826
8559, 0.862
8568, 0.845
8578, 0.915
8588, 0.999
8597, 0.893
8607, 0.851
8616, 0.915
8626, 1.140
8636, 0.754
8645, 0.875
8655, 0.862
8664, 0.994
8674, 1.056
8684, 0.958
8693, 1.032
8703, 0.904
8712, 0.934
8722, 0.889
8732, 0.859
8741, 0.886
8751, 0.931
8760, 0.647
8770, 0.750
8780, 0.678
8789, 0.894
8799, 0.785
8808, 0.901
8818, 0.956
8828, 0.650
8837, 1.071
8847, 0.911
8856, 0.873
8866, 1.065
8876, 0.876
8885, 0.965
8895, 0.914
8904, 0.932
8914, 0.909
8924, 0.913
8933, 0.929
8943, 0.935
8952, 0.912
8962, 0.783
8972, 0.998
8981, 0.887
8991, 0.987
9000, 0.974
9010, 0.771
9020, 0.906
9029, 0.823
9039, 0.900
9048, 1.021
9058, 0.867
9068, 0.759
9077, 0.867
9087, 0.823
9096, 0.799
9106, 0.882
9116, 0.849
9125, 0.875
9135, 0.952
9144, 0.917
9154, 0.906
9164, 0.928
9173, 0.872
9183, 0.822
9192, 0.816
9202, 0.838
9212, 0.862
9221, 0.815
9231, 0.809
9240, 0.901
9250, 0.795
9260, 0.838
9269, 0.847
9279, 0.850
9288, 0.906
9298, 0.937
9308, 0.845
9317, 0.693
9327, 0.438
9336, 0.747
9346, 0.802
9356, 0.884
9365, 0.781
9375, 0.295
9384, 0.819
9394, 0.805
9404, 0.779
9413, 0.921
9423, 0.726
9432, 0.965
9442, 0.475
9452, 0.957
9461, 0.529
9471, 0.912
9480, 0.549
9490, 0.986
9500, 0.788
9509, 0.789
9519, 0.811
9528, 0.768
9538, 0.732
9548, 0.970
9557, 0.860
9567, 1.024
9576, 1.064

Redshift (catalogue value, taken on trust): 0.81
